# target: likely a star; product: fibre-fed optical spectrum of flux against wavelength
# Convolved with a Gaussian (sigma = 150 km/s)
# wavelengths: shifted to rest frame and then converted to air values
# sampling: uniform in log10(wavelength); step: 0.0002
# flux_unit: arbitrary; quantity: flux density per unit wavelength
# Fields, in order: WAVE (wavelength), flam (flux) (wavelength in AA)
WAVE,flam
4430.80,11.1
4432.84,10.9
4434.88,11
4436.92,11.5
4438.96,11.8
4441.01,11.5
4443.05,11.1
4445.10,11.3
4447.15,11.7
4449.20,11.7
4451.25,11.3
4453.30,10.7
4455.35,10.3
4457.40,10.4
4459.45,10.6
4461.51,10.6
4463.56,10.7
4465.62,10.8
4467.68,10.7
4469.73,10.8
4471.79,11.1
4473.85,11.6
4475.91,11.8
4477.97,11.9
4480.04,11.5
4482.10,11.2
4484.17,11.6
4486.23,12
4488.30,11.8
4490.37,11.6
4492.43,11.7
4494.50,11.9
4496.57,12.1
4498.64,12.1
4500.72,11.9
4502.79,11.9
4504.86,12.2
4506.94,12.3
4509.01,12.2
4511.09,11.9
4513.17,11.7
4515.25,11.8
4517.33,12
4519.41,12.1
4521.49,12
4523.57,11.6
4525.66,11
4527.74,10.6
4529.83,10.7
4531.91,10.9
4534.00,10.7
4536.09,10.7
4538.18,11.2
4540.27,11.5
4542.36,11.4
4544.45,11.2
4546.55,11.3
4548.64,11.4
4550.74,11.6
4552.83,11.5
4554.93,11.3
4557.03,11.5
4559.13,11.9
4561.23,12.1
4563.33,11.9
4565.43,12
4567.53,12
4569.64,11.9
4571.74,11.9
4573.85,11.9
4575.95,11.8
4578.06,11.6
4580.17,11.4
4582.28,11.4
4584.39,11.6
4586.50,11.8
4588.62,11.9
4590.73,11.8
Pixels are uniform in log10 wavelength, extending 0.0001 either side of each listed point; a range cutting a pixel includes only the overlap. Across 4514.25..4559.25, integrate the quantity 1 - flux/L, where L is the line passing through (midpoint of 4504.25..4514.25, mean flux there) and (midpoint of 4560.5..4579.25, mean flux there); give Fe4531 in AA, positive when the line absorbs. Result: 2.4 AA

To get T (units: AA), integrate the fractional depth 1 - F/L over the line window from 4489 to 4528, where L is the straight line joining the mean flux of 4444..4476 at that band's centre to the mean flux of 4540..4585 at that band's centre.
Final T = -1.9 AA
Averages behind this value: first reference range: 11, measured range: 11.8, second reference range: 11.6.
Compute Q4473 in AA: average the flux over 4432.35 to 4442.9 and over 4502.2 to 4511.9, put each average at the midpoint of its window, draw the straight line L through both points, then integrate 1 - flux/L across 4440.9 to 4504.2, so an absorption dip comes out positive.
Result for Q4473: 2.1 AA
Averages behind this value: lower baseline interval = 11.4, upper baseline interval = 12.1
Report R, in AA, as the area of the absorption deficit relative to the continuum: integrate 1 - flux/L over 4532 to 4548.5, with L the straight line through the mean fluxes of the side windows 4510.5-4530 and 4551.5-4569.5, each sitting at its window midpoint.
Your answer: 0.7 AA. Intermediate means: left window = 11.6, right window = 11.8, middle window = 11.1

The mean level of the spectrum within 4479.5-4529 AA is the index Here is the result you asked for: 11.8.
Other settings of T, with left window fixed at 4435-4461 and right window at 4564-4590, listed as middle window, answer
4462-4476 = 0.3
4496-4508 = -0.7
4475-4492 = -0.5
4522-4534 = 0.6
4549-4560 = 0.1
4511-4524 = -0.5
